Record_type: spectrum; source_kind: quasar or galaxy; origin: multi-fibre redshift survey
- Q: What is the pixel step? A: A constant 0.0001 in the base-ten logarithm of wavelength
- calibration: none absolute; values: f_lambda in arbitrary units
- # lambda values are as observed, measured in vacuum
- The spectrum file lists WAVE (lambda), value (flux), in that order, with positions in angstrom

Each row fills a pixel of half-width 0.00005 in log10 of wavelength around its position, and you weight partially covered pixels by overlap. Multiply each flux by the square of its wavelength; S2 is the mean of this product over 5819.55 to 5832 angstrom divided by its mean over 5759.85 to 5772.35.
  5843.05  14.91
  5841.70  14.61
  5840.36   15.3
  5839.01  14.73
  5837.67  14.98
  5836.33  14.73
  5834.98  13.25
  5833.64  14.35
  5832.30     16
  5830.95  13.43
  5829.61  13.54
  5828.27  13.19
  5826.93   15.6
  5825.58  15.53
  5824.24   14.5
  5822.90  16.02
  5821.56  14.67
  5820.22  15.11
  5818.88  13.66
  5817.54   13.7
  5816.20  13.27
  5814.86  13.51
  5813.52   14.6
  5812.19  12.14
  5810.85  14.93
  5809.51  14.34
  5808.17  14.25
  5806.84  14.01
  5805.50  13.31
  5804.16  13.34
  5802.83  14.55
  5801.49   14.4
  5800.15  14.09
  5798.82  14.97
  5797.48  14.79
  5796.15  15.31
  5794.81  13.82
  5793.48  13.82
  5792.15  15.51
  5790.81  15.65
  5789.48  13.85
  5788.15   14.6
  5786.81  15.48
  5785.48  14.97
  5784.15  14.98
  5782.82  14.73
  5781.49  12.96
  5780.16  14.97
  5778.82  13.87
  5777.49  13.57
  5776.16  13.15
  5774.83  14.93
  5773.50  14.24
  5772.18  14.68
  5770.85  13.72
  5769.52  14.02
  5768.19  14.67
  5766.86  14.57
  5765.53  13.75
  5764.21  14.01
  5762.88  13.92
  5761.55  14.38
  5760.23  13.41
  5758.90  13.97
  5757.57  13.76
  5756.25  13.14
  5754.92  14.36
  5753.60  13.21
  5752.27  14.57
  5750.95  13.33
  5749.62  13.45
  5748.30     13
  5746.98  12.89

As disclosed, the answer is 1.06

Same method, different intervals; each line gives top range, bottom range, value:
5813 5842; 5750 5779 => 1.06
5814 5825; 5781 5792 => 0.98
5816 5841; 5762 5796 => 1.03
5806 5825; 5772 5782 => 1.03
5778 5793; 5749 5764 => 1.08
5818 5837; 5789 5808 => 1.02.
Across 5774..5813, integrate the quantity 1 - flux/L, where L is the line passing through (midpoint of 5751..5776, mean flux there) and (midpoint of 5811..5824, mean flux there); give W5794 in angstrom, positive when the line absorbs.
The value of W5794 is -0.64 angstrom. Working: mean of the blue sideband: 14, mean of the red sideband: 14.1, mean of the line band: 14.3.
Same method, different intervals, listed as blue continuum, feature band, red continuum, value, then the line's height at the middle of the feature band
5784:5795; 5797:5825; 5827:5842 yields 0.8 angstrom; 14.6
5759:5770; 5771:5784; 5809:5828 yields 0.0 angstrom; 14.2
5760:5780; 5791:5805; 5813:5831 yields -0.3 angstrom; 14.2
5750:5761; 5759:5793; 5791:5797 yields -0.2 angstrom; 14.2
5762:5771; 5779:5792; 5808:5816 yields -0.6 angstrom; 14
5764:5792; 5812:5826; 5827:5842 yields 0.1 angstrom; 14.4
